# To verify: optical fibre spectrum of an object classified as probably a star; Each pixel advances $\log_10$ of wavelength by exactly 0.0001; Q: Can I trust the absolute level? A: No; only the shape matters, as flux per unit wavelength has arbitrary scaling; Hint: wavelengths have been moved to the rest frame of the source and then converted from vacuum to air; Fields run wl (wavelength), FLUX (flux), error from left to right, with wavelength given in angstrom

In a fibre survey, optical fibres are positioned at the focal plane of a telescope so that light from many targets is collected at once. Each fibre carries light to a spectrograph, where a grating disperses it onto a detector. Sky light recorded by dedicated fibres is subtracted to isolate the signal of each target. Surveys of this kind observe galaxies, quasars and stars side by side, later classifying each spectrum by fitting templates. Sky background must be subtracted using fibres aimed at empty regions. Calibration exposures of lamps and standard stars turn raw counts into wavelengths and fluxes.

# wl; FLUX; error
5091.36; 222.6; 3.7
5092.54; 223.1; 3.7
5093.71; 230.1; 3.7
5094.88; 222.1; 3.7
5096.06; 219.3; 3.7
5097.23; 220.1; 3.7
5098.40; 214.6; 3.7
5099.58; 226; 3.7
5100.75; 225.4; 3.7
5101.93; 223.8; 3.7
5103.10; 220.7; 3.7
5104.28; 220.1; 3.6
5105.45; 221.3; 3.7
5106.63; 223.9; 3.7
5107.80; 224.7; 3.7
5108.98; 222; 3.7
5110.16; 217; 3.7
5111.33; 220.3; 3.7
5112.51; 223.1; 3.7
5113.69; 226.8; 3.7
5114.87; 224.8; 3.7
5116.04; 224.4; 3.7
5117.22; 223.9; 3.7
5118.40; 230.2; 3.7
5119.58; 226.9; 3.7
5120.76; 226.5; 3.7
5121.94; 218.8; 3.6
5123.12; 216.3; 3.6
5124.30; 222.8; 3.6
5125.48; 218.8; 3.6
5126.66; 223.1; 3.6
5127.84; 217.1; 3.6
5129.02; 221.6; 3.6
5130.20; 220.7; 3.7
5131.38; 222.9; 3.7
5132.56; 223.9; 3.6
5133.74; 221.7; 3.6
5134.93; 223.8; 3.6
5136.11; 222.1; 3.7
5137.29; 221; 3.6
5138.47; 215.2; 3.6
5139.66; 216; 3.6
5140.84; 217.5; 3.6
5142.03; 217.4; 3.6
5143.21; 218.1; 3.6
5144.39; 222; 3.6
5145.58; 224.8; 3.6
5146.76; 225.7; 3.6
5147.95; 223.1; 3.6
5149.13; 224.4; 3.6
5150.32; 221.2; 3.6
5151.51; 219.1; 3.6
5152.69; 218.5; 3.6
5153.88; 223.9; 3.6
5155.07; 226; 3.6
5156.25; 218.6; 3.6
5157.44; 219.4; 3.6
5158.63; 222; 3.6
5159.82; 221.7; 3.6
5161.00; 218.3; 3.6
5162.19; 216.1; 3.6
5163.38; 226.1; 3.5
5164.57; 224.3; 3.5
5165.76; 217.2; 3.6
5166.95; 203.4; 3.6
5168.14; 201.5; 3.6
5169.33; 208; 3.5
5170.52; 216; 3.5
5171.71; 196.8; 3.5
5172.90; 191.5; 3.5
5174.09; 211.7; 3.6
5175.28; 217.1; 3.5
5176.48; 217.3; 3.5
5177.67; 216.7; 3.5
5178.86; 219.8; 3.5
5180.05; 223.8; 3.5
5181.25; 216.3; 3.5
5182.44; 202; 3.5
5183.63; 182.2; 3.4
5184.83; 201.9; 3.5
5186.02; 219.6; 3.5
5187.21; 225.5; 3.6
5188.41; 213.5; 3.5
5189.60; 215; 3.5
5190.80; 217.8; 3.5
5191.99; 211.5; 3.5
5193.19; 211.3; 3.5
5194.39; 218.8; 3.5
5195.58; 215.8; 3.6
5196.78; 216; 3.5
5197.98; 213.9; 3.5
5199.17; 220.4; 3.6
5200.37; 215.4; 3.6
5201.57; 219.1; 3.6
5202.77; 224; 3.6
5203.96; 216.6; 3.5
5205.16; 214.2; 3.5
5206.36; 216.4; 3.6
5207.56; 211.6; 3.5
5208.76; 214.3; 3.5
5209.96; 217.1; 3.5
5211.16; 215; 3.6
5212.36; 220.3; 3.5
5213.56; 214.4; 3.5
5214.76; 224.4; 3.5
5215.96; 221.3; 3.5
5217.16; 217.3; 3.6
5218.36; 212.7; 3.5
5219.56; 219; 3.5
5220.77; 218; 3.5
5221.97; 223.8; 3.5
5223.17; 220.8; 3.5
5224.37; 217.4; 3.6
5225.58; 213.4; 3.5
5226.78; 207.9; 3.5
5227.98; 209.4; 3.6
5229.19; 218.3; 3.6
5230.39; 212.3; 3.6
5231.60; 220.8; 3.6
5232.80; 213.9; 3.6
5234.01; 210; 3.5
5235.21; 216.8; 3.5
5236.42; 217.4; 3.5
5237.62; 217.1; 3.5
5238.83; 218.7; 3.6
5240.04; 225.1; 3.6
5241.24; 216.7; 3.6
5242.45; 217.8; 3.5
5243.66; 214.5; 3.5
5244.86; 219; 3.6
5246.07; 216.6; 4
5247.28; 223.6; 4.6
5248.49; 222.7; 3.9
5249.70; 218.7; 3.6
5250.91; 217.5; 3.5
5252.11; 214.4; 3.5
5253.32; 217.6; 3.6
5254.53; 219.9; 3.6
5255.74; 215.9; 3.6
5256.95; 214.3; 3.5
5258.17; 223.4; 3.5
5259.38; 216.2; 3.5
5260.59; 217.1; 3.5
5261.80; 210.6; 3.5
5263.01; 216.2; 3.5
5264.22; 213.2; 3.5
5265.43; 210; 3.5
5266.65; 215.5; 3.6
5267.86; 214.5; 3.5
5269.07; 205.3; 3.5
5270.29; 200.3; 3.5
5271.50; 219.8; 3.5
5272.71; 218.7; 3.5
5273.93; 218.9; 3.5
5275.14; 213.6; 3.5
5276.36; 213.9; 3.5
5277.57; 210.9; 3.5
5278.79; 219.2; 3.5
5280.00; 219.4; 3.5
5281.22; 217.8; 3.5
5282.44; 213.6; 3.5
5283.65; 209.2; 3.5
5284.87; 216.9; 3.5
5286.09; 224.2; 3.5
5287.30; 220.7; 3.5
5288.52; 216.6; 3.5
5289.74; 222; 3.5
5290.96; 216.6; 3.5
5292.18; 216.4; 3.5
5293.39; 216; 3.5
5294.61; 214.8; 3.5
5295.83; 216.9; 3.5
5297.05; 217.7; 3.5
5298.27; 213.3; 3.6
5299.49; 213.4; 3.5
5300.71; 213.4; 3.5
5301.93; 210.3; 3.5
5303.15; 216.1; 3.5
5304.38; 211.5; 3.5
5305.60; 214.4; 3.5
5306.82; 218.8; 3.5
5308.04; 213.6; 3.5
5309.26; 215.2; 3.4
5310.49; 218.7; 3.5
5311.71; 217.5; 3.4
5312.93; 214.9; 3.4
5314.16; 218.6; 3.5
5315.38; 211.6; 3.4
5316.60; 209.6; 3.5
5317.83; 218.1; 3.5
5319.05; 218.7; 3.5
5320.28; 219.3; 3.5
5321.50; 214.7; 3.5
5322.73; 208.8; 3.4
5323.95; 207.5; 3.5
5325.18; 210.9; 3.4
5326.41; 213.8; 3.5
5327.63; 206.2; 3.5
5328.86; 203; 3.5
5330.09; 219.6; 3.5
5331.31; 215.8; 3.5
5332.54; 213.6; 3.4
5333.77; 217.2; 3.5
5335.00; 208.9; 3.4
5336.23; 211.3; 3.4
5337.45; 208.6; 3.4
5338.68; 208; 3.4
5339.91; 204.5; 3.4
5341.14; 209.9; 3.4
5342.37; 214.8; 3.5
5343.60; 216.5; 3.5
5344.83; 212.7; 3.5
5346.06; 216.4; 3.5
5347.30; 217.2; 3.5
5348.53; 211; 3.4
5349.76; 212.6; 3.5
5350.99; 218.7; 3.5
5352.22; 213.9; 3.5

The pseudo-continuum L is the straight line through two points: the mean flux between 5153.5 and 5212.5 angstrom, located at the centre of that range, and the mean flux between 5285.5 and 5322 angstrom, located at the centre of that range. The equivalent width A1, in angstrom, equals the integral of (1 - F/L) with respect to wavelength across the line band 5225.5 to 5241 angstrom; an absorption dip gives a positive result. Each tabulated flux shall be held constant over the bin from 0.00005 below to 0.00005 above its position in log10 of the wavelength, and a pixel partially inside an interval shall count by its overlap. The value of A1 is 0.0 angstrom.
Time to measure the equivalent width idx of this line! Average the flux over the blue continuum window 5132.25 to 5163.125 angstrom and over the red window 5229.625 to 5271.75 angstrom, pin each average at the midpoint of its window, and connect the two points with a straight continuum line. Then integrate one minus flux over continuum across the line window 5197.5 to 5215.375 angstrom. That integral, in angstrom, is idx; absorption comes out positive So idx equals 0.1 angstrom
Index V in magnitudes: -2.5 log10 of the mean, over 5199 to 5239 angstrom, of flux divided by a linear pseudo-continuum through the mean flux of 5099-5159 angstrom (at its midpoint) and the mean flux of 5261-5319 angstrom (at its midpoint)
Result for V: 0.01 mag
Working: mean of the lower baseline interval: 222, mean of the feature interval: 217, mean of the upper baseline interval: 215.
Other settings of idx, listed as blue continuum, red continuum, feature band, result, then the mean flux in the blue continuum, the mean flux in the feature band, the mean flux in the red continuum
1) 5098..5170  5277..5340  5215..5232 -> 0.1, 221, 217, 214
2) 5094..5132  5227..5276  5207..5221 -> 0.0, 222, 217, 216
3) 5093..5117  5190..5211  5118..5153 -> -0.1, 223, 221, 216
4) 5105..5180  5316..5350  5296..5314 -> -0.1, 219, 215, 212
